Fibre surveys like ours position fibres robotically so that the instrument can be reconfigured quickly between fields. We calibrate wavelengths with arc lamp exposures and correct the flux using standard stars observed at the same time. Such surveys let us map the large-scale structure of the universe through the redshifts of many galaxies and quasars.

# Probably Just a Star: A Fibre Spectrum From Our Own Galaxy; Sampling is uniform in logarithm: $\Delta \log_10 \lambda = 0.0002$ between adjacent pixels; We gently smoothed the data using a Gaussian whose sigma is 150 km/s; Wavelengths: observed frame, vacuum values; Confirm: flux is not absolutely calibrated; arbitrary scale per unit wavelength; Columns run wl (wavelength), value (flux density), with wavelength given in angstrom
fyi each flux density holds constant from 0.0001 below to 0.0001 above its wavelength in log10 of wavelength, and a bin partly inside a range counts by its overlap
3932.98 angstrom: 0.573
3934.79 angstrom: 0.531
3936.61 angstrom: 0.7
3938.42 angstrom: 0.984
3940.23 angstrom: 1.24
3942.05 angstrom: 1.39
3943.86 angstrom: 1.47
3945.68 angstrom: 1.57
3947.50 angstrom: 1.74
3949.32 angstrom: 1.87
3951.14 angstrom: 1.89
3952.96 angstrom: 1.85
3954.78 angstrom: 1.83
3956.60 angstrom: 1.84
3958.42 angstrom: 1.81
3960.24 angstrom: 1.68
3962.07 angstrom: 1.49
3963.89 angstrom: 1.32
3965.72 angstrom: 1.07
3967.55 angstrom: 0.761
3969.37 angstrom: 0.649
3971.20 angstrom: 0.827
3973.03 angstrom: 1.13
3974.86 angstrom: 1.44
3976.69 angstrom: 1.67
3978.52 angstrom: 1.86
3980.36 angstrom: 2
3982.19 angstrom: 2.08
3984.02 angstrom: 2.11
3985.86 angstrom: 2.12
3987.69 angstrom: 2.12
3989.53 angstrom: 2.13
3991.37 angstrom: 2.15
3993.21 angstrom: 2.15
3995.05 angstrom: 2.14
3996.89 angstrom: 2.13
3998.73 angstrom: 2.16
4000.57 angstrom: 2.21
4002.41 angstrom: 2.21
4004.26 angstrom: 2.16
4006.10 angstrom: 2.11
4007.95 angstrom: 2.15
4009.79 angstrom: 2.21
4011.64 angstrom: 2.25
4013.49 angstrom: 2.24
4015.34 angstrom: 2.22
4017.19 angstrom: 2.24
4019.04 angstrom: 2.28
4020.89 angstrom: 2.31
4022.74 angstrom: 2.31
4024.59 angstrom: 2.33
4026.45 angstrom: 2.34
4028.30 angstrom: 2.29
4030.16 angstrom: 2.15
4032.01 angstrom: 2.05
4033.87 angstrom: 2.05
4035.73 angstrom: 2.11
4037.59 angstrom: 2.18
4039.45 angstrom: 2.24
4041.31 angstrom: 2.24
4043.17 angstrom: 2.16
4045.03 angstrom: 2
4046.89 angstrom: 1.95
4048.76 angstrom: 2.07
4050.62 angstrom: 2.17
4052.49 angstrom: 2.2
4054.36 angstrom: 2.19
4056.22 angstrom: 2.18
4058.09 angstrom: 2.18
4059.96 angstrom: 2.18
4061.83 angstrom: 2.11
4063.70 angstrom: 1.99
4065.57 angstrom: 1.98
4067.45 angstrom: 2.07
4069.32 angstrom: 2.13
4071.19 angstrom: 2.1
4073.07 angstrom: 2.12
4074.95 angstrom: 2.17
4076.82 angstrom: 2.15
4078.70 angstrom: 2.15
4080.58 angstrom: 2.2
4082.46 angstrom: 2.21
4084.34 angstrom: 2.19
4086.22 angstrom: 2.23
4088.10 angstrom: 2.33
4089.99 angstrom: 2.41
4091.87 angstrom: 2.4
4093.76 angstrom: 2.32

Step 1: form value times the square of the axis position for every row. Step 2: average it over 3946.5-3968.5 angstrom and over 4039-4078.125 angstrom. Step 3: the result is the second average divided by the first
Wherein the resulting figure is 1.40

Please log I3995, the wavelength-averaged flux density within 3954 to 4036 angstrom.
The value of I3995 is 1.93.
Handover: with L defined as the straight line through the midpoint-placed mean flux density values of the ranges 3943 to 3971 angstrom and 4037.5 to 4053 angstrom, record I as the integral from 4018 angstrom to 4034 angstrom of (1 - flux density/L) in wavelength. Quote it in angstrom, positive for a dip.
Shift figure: -2.0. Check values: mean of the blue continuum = 1.5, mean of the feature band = 2.24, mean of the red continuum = 2.13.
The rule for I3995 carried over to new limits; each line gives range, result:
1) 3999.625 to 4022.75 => 2.22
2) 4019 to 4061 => 2.18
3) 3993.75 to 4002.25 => 2.17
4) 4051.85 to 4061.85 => 2.18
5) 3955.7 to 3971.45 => 1.29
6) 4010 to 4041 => 2.22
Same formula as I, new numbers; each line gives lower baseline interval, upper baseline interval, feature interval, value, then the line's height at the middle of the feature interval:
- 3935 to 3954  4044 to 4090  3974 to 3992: -3.3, 1.66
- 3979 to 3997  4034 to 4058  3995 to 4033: -1.7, 2.12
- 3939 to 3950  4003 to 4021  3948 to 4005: 2.6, 1.85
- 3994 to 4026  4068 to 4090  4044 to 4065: 0.9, 2.2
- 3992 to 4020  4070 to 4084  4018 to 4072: 0.4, 2.17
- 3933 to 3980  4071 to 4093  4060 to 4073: 0.3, 2.12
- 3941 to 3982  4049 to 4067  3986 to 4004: -4.4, 1.73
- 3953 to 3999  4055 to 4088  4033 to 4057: -1.3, 2.02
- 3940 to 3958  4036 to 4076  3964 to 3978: 5.2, 1.78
